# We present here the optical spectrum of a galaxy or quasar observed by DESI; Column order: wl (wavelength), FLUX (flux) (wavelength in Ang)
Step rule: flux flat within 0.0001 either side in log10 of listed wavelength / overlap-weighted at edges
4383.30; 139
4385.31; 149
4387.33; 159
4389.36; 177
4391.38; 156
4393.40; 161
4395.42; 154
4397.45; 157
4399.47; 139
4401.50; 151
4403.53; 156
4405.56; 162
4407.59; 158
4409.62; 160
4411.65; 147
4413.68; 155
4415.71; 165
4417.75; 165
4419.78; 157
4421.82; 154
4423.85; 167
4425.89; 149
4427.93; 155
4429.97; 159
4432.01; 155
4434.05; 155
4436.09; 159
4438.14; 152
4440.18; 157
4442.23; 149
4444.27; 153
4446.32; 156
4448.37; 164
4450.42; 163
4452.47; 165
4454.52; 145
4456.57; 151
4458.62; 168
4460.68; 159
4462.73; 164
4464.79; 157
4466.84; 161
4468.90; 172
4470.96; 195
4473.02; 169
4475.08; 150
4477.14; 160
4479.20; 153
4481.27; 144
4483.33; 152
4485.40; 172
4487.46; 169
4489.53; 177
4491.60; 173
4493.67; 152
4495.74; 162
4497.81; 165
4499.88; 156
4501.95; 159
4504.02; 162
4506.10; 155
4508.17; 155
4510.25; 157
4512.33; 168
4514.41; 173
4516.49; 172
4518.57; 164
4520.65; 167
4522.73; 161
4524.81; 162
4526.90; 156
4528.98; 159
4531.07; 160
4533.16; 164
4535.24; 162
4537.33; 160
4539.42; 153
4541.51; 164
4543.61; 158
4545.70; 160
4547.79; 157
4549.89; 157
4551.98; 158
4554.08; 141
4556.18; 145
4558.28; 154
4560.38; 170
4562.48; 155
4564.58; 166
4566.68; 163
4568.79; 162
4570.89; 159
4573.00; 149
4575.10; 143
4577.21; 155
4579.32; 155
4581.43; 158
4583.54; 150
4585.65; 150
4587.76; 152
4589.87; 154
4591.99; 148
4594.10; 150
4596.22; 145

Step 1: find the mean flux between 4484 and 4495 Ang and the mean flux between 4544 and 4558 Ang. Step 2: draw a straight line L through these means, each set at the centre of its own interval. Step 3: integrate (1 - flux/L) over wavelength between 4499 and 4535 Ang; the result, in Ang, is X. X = -0.1 Ang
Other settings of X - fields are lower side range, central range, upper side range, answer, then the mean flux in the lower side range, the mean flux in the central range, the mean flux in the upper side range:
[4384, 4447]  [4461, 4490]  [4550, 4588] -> -1.5 Ang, 156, 164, 155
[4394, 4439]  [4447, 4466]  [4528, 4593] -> -0.4 Ang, 156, 160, 156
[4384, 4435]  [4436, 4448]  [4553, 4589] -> 0.1 Ang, 157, 154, 155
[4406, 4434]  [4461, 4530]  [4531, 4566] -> -2.2 Ang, 157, 163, 158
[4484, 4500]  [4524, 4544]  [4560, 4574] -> 0.4 Ang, 166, 160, 160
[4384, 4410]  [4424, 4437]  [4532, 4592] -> 0.0 Ang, 157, 156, 156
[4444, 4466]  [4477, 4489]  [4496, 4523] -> 0.1 Ang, 159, 159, 163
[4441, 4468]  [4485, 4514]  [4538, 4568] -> -1.0 Ang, 158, 163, 157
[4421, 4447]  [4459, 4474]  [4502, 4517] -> -0.9 Ang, 155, 168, 163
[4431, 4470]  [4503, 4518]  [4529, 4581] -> -0.5 Ang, 158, 163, 157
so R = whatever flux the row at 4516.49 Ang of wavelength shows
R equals 172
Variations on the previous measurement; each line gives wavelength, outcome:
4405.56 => 162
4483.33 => 152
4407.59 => 158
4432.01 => 155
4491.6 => 173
